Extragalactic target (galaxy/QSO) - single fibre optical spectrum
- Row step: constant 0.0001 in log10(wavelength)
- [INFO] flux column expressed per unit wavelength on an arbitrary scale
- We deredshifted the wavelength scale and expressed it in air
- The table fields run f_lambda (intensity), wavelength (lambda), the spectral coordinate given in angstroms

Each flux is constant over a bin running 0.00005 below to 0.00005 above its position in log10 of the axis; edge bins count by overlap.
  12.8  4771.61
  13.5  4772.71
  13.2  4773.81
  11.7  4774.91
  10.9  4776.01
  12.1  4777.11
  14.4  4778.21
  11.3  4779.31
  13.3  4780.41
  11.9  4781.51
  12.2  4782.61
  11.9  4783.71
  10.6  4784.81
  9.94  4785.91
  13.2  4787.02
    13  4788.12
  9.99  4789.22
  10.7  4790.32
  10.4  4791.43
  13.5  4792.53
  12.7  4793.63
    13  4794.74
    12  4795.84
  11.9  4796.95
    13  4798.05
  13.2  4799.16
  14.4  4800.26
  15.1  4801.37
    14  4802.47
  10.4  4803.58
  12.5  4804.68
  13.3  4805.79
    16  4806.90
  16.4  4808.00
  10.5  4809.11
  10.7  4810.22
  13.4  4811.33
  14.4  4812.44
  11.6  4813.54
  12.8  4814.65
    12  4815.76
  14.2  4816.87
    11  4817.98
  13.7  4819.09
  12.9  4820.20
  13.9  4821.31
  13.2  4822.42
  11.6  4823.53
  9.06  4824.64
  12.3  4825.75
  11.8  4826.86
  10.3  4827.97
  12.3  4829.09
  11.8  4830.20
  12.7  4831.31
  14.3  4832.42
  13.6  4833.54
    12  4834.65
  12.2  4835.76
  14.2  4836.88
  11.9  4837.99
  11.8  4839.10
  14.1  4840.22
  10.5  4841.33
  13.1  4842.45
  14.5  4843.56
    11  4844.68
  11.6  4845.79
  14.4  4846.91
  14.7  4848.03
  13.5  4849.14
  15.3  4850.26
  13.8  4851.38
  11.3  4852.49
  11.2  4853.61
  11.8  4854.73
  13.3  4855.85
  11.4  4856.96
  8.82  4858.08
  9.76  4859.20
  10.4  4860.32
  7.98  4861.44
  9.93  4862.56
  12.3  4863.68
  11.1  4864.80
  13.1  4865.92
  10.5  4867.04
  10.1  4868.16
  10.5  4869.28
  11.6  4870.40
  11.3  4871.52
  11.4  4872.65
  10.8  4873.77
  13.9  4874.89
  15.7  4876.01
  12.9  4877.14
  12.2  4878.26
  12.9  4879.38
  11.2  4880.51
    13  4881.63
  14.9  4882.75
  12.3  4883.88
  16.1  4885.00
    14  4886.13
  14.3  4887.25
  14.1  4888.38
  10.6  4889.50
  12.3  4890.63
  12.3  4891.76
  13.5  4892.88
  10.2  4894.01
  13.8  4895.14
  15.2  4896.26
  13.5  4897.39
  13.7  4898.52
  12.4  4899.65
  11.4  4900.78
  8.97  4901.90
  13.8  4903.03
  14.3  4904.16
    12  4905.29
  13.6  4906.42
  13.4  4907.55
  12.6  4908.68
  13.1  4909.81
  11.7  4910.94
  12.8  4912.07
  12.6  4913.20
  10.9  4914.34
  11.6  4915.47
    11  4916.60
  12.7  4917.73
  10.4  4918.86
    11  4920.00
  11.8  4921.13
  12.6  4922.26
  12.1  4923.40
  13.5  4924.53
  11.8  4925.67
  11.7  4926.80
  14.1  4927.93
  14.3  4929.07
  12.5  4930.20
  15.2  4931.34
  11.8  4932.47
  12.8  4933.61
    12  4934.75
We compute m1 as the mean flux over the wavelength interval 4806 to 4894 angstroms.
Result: 12.4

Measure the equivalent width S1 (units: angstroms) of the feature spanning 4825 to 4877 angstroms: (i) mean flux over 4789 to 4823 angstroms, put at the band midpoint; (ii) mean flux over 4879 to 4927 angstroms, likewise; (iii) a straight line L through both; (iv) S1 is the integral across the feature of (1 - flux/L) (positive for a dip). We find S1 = 2.6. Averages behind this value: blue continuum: 12.8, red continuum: 12.6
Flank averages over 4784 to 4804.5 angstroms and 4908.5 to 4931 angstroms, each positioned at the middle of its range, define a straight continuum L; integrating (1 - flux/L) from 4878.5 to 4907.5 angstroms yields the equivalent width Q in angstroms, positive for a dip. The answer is -1.7 angstroms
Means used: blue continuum 12.3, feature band 13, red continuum 12.3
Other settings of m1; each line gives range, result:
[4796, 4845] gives 12.7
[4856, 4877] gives 11.2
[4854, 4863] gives 10.4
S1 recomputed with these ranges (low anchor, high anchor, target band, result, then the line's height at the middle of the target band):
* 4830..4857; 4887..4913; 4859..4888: 1.50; 12.8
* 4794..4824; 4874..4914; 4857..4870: 2.53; 13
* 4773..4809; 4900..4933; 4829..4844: -0.35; 12.5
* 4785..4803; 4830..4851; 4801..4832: 0.26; 12.7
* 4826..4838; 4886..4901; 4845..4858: -0.12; 12.6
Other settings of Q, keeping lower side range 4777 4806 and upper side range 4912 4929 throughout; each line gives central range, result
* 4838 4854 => -0.9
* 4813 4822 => -0.3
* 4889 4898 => -0.4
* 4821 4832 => 0.4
